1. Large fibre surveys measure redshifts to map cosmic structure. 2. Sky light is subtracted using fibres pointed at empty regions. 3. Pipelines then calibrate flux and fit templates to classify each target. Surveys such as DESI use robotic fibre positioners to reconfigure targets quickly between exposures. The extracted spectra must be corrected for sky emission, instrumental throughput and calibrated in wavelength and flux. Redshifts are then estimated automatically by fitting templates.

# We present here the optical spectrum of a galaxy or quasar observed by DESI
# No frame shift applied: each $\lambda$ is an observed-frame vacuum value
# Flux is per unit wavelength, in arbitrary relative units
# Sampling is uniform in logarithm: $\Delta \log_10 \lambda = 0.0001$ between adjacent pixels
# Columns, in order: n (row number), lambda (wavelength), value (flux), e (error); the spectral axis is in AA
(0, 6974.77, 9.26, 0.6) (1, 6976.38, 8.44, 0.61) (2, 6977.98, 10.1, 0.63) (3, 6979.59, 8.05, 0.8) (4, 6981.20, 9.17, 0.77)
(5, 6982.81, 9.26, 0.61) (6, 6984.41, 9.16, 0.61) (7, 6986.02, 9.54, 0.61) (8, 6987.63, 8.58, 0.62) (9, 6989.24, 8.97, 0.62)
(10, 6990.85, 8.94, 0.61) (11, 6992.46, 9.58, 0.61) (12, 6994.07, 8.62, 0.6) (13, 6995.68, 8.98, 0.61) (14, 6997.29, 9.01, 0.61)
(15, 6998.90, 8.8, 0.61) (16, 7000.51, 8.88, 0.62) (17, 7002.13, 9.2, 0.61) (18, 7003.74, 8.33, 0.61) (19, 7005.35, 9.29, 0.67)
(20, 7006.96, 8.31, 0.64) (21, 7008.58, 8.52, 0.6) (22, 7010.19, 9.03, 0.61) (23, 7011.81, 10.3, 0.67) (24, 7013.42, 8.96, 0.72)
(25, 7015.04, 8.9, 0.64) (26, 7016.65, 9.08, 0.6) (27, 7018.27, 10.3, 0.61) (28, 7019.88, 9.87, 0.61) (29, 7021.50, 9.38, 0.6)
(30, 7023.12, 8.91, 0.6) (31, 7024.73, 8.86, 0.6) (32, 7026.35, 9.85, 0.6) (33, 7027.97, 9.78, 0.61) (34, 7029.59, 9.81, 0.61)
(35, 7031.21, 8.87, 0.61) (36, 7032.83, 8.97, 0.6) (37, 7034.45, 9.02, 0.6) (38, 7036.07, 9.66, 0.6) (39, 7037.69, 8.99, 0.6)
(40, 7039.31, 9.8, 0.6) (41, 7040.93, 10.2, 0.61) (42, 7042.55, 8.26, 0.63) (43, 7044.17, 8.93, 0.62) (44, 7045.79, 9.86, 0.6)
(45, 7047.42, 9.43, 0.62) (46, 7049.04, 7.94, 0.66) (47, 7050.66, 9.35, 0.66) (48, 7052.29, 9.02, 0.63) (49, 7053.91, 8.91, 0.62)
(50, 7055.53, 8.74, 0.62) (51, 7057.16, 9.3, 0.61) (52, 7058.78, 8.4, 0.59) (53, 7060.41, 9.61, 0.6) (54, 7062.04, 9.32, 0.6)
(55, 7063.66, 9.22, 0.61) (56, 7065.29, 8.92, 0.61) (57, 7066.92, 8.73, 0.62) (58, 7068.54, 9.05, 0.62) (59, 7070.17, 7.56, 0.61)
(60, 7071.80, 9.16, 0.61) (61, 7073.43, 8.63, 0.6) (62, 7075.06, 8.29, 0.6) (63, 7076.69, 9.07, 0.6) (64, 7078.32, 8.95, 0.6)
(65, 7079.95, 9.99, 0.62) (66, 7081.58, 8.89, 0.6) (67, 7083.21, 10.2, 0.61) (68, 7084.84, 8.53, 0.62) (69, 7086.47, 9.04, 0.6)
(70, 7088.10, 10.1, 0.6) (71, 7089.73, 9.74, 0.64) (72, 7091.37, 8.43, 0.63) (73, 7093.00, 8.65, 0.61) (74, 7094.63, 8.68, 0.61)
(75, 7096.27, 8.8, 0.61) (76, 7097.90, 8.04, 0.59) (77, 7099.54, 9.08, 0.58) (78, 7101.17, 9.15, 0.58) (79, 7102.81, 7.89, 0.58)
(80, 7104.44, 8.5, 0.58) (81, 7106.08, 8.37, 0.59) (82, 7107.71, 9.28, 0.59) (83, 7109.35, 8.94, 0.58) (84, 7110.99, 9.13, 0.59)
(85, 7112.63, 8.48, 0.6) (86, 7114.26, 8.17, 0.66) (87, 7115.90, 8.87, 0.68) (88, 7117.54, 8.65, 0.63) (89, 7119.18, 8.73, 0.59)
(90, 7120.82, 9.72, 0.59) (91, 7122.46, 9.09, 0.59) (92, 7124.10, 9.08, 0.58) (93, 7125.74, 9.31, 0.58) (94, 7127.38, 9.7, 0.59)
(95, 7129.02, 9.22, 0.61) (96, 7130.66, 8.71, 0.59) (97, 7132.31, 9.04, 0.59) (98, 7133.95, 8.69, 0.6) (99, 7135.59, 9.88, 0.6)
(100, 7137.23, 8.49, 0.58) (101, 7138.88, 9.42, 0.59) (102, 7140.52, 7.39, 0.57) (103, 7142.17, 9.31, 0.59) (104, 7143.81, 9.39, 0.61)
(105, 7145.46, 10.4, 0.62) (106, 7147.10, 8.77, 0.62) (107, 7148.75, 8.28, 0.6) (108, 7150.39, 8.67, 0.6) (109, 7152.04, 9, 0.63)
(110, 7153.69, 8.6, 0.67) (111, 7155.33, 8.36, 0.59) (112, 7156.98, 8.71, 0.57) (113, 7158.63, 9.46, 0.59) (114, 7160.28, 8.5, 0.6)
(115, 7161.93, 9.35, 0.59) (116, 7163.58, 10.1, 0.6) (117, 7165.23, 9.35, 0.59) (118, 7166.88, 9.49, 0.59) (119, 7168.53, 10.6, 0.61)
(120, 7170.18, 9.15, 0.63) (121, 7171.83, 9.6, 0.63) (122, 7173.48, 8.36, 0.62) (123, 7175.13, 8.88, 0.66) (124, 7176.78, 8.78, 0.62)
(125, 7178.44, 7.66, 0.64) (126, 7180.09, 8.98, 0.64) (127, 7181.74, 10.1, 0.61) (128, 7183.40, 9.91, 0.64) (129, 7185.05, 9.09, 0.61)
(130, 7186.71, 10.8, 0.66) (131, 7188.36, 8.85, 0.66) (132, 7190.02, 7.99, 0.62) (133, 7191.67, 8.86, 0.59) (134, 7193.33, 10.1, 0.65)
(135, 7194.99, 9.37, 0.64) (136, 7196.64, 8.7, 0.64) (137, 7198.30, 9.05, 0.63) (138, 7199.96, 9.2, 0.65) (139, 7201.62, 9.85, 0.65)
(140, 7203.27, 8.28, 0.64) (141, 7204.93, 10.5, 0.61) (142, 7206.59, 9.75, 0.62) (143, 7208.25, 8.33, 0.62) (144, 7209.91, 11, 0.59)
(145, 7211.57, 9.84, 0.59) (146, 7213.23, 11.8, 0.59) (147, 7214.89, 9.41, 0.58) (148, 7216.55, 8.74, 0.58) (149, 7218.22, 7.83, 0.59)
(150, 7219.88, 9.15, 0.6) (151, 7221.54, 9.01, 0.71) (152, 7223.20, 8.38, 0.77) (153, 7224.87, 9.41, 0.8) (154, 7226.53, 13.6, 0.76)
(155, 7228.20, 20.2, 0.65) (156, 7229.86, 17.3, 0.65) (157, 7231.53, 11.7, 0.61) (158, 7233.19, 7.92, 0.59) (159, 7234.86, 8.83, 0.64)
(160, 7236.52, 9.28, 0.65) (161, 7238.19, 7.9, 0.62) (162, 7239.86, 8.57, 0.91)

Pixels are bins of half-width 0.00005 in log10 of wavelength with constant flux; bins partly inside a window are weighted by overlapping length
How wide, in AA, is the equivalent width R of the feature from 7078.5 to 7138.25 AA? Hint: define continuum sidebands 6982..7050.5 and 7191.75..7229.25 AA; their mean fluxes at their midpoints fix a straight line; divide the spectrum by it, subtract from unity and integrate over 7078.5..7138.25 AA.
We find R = 3.9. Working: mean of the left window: 9.17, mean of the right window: 10.1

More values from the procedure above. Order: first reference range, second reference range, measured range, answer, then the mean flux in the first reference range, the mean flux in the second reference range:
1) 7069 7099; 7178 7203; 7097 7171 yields 0.71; 8.93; 9.24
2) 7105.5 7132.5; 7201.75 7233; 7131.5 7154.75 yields 1.12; 8.97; 10.7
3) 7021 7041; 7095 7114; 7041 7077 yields 0.72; 9.36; 8.68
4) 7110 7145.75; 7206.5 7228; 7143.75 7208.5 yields 2.51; 9.02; 10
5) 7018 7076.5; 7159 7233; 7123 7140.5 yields 0.87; 9.12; 9.87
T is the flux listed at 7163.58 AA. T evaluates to 10.1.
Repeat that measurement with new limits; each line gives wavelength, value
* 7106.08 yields 8.37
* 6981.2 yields 9.17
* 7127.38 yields 9.7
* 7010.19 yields 9.03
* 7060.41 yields 9.61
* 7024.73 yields 8.86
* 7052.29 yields 9.02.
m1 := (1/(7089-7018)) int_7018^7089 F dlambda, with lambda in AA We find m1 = 9.17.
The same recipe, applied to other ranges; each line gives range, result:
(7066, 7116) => 8.85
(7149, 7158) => 8.66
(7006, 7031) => 9.31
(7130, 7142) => 8.83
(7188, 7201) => 9.03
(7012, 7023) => 9.43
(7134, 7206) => 9.15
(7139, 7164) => 8.95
